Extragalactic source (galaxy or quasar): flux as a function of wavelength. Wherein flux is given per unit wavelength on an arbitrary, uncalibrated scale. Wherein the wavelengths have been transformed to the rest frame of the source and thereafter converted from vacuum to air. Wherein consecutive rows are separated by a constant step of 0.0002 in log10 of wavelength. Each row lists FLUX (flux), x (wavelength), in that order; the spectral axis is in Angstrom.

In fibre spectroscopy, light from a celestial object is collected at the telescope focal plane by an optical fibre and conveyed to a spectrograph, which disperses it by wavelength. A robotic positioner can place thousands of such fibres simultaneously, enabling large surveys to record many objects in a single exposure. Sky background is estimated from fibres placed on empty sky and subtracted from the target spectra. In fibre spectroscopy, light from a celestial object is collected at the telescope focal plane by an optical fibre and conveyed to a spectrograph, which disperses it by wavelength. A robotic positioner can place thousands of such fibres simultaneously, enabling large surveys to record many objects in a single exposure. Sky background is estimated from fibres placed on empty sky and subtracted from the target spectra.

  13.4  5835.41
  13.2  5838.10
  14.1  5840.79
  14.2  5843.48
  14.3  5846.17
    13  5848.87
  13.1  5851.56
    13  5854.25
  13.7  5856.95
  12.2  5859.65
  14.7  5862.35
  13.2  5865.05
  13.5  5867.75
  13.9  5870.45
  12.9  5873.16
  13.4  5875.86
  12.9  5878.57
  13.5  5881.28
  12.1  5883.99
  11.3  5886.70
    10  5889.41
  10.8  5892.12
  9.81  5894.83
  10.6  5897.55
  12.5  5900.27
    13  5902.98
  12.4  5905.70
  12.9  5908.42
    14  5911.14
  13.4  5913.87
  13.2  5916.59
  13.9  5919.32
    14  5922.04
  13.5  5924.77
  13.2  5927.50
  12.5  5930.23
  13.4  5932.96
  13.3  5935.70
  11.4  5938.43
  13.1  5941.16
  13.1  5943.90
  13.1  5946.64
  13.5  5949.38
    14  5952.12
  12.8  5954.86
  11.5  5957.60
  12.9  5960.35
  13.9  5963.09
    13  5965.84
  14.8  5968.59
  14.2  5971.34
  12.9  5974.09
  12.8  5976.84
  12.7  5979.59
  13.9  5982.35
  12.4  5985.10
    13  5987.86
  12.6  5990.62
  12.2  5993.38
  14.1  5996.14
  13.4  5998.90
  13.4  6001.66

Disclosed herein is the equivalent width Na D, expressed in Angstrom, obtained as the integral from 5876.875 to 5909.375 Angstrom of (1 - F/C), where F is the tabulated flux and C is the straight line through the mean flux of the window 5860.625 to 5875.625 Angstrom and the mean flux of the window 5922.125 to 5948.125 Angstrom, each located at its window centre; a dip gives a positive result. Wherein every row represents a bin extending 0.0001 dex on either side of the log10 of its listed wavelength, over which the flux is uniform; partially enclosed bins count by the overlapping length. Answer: 3.8 Angstrom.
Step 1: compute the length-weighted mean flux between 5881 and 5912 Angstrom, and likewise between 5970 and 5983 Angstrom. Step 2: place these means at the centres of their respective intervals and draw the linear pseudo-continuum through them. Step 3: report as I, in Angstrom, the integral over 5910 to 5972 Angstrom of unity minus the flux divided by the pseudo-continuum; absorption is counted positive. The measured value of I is -3.25 Angstrom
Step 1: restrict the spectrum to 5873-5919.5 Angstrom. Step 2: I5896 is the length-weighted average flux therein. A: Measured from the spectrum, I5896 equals 12.3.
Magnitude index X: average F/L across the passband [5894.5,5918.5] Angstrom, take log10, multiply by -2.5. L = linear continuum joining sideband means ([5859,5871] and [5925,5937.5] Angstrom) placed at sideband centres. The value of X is 0.058 mag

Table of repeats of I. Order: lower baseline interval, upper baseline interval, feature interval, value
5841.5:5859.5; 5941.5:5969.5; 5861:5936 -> 3.31 Angstrom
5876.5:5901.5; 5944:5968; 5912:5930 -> -1.72 Angstrom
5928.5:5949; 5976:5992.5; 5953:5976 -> -0.67 Angstrom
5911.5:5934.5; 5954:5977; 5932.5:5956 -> 0.44 Angstrom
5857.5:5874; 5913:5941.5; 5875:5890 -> 1.22 Angstrom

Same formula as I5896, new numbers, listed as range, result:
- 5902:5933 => 13.3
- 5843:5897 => 12.7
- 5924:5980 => 13.1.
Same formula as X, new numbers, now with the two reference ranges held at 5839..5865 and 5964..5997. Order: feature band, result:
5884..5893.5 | 0.229 mag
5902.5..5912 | 0.031 mag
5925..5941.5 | 0.041 mag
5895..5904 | 0.149 mag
